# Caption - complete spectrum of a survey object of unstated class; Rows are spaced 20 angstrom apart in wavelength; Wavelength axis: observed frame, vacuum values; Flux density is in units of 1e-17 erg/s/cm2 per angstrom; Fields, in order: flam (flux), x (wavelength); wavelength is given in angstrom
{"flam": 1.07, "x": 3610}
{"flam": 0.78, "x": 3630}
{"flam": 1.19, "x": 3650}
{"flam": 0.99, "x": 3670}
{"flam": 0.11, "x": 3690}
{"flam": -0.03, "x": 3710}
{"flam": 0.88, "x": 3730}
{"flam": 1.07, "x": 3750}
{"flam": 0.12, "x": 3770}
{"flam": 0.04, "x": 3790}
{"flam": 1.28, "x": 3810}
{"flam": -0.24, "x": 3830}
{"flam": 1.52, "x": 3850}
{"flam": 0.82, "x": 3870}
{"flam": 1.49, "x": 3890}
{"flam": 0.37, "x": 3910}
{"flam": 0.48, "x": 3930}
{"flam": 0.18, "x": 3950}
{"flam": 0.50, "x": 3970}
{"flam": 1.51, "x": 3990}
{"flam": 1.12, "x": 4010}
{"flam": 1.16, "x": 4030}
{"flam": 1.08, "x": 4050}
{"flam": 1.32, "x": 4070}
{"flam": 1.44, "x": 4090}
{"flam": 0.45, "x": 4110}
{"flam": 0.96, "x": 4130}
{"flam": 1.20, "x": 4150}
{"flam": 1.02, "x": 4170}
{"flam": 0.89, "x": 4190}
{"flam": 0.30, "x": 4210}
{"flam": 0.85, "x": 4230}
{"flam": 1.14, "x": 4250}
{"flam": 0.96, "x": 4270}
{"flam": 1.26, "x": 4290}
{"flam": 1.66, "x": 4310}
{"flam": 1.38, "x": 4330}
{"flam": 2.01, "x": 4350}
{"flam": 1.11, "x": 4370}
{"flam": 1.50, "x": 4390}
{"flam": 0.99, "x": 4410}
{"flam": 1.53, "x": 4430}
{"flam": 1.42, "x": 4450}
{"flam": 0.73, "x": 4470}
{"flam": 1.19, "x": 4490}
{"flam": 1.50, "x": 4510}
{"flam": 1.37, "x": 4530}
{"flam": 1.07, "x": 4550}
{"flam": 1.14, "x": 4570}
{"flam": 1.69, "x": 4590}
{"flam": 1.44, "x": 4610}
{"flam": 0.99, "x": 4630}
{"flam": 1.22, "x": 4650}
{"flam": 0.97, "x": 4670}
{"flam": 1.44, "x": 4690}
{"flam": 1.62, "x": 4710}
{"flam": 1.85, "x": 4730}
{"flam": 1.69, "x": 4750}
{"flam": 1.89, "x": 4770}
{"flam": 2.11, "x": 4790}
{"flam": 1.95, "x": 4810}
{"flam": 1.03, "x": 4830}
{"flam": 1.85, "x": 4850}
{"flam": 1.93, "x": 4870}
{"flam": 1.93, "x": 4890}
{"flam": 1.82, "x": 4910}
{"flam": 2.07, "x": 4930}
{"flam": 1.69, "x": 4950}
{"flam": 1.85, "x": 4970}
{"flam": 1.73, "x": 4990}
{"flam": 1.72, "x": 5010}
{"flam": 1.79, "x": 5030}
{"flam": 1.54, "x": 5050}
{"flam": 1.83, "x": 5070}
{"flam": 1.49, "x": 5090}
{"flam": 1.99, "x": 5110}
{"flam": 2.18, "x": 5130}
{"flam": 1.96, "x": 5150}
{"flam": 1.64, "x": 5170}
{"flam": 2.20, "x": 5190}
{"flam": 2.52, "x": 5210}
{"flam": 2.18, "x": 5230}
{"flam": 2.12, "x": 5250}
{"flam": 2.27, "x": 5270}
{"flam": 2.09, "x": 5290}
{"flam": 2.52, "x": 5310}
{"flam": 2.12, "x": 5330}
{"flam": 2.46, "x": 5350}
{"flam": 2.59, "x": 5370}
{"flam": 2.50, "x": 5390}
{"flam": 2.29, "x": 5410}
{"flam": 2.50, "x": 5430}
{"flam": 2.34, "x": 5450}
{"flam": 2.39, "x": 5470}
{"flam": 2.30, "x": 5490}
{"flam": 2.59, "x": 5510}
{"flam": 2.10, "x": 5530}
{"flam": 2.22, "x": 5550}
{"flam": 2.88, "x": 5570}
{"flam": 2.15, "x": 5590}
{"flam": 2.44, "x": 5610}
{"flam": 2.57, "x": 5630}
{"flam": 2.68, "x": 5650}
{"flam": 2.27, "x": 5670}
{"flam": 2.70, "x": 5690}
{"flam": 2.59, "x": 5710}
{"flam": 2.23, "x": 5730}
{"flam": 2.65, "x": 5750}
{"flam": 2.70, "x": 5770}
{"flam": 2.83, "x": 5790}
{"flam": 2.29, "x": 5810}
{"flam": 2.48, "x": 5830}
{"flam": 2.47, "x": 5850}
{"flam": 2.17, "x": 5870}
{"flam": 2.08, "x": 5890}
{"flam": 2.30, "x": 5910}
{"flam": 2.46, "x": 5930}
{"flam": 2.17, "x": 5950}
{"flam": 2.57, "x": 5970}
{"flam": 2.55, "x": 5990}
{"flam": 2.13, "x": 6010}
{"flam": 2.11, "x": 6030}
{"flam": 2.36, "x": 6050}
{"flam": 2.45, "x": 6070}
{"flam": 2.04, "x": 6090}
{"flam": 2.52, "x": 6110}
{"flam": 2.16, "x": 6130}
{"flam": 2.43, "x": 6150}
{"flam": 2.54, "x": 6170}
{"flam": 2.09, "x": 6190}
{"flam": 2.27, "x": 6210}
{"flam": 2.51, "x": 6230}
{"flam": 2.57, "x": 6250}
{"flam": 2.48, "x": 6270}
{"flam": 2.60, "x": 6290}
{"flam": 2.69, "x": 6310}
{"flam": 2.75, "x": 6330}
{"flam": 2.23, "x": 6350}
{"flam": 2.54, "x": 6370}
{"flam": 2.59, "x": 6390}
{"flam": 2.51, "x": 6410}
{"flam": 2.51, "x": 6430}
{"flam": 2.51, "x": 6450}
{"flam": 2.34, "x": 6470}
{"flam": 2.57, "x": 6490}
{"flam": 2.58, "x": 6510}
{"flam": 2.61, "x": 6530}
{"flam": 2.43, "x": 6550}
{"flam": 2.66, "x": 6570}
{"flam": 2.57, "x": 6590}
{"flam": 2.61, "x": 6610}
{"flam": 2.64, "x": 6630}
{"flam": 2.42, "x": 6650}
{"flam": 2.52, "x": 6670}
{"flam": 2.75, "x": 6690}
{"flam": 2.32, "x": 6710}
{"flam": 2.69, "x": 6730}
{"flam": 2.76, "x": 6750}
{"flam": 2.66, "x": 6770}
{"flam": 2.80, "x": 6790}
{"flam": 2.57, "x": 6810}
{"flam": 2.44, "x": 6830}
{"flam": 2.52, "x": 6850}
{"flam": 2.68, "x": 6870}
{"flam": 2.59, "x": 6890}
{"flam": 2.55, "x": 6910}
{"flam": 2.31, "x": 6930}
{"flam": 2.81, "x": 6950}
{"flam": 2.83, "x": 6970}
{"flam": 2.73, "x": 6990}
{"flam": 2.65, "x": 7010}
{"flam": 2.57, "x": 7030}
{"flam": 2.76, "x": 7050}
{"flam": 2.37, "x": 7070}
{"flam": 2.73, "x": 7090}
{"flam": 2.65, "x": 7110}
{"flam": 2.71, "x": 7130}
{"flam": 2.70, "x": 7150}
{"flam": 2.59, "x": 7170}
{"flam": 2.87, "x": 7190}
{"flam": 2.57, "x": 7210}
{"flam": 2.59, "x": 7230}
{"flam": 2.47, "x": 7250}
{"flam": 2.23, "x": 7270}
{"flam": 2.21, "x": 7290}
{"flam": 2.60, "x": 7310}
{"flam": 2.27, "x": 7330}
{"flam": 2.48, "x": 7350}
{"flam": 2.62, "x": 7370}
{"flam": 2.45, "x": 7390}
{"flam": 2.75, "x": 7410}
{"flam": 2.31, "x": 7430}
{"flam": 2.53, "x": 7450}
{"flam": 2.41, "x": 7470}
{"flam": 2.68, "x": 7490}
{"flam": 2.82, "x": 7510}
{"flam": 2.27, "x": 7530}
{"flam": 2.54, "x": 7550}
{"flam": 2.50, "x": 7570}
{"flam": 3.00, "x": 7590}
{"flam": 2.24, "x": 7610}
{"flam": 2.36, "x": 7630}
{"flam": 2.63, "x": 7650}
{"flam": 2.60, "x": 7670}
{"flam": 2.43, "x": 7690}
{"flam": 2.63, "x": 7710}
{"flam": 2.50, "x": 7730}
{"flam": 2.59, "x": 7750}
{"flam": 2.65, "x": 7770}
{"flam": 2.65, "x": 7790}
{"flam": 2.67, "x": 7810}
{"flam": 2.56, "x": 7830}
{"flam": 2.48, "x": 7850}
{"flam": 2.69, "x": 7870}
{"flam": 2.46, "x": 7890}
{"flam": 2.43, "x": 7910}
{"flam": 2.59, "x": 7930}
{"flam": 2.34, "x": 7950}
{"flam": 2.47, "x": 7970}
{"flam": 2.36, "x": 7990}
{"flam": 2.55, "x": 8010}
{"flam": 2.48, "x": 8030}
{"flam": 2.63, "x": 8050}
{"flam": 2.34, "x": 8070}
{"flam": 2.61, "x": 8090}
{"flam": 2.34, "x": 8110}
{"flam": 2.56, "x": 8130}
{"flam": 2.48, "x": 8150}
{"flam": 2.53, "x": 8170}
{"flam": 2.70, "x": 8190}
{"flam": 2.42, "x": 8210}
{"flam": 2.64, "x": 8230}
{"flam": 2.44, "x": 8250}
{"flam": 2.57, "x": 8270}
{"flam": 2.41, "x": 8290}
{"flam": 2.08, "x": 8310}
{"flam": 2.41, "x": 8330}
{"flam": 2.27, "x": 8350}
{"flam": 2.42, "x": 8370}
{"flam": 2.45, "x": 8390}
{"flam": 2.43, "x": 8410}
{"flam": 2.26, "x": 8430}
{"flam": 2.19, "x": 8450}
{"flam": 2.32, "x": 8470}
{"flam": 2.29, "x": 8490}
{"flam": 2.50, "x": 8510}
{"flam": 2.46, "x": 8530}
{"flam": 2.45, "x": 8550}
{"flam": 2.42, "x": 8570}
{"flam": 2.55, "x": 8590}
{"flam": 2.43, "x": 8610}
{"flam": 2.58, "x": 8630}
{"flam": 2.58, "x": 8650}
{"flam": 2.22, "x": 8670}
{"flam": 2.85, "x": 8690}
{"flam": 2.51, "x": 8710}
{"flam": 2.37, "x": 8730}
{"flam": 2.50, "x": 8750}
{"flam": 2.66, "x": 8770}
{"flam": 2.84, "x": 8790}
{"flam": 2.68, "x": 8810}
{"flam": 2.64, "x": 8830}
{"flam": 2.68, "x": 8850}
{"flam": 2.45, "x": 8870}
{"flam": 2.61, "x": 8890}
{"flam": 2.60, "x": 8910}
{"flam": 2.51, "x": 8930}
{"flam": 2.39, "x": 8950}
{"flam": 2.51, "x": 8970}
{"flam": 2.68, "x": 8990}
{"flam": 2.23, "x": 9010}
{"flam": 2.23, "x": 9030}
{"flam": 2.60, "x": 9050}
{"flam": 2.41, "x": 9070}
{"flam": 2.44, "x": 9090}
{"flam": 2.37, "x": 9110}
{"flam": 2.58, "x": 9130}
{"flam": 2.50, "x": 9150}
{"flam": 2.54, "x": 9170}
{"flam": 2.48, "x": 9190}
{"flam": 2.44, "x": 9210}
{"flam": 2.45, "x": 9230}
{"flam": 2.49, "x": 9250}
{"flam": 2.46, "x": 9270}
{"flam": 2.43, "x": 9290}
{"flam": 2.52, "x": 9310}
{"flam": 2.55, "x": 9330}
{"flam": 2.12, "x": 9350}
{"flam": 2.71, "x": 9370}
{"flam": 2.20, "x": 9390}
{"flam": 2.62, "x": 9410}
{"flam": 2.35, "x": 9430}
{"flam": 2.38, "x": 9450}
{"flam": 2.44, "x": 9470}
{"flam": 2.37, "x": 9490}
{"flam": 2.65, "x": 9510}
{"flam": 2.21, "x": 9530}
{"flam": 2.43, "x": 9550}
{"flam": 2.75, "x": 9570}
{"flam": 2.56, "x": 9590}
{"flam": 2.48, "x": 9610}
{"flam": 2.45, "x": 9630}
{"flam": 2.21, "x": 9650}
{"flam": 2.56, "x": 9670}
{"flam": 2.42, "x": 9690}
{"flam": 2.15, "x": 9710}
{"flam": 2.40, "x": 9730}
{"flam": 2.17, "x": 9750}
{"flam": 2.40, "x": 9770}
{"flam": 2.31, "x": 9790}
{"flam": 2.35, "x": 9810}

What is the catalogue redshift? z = 0.18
